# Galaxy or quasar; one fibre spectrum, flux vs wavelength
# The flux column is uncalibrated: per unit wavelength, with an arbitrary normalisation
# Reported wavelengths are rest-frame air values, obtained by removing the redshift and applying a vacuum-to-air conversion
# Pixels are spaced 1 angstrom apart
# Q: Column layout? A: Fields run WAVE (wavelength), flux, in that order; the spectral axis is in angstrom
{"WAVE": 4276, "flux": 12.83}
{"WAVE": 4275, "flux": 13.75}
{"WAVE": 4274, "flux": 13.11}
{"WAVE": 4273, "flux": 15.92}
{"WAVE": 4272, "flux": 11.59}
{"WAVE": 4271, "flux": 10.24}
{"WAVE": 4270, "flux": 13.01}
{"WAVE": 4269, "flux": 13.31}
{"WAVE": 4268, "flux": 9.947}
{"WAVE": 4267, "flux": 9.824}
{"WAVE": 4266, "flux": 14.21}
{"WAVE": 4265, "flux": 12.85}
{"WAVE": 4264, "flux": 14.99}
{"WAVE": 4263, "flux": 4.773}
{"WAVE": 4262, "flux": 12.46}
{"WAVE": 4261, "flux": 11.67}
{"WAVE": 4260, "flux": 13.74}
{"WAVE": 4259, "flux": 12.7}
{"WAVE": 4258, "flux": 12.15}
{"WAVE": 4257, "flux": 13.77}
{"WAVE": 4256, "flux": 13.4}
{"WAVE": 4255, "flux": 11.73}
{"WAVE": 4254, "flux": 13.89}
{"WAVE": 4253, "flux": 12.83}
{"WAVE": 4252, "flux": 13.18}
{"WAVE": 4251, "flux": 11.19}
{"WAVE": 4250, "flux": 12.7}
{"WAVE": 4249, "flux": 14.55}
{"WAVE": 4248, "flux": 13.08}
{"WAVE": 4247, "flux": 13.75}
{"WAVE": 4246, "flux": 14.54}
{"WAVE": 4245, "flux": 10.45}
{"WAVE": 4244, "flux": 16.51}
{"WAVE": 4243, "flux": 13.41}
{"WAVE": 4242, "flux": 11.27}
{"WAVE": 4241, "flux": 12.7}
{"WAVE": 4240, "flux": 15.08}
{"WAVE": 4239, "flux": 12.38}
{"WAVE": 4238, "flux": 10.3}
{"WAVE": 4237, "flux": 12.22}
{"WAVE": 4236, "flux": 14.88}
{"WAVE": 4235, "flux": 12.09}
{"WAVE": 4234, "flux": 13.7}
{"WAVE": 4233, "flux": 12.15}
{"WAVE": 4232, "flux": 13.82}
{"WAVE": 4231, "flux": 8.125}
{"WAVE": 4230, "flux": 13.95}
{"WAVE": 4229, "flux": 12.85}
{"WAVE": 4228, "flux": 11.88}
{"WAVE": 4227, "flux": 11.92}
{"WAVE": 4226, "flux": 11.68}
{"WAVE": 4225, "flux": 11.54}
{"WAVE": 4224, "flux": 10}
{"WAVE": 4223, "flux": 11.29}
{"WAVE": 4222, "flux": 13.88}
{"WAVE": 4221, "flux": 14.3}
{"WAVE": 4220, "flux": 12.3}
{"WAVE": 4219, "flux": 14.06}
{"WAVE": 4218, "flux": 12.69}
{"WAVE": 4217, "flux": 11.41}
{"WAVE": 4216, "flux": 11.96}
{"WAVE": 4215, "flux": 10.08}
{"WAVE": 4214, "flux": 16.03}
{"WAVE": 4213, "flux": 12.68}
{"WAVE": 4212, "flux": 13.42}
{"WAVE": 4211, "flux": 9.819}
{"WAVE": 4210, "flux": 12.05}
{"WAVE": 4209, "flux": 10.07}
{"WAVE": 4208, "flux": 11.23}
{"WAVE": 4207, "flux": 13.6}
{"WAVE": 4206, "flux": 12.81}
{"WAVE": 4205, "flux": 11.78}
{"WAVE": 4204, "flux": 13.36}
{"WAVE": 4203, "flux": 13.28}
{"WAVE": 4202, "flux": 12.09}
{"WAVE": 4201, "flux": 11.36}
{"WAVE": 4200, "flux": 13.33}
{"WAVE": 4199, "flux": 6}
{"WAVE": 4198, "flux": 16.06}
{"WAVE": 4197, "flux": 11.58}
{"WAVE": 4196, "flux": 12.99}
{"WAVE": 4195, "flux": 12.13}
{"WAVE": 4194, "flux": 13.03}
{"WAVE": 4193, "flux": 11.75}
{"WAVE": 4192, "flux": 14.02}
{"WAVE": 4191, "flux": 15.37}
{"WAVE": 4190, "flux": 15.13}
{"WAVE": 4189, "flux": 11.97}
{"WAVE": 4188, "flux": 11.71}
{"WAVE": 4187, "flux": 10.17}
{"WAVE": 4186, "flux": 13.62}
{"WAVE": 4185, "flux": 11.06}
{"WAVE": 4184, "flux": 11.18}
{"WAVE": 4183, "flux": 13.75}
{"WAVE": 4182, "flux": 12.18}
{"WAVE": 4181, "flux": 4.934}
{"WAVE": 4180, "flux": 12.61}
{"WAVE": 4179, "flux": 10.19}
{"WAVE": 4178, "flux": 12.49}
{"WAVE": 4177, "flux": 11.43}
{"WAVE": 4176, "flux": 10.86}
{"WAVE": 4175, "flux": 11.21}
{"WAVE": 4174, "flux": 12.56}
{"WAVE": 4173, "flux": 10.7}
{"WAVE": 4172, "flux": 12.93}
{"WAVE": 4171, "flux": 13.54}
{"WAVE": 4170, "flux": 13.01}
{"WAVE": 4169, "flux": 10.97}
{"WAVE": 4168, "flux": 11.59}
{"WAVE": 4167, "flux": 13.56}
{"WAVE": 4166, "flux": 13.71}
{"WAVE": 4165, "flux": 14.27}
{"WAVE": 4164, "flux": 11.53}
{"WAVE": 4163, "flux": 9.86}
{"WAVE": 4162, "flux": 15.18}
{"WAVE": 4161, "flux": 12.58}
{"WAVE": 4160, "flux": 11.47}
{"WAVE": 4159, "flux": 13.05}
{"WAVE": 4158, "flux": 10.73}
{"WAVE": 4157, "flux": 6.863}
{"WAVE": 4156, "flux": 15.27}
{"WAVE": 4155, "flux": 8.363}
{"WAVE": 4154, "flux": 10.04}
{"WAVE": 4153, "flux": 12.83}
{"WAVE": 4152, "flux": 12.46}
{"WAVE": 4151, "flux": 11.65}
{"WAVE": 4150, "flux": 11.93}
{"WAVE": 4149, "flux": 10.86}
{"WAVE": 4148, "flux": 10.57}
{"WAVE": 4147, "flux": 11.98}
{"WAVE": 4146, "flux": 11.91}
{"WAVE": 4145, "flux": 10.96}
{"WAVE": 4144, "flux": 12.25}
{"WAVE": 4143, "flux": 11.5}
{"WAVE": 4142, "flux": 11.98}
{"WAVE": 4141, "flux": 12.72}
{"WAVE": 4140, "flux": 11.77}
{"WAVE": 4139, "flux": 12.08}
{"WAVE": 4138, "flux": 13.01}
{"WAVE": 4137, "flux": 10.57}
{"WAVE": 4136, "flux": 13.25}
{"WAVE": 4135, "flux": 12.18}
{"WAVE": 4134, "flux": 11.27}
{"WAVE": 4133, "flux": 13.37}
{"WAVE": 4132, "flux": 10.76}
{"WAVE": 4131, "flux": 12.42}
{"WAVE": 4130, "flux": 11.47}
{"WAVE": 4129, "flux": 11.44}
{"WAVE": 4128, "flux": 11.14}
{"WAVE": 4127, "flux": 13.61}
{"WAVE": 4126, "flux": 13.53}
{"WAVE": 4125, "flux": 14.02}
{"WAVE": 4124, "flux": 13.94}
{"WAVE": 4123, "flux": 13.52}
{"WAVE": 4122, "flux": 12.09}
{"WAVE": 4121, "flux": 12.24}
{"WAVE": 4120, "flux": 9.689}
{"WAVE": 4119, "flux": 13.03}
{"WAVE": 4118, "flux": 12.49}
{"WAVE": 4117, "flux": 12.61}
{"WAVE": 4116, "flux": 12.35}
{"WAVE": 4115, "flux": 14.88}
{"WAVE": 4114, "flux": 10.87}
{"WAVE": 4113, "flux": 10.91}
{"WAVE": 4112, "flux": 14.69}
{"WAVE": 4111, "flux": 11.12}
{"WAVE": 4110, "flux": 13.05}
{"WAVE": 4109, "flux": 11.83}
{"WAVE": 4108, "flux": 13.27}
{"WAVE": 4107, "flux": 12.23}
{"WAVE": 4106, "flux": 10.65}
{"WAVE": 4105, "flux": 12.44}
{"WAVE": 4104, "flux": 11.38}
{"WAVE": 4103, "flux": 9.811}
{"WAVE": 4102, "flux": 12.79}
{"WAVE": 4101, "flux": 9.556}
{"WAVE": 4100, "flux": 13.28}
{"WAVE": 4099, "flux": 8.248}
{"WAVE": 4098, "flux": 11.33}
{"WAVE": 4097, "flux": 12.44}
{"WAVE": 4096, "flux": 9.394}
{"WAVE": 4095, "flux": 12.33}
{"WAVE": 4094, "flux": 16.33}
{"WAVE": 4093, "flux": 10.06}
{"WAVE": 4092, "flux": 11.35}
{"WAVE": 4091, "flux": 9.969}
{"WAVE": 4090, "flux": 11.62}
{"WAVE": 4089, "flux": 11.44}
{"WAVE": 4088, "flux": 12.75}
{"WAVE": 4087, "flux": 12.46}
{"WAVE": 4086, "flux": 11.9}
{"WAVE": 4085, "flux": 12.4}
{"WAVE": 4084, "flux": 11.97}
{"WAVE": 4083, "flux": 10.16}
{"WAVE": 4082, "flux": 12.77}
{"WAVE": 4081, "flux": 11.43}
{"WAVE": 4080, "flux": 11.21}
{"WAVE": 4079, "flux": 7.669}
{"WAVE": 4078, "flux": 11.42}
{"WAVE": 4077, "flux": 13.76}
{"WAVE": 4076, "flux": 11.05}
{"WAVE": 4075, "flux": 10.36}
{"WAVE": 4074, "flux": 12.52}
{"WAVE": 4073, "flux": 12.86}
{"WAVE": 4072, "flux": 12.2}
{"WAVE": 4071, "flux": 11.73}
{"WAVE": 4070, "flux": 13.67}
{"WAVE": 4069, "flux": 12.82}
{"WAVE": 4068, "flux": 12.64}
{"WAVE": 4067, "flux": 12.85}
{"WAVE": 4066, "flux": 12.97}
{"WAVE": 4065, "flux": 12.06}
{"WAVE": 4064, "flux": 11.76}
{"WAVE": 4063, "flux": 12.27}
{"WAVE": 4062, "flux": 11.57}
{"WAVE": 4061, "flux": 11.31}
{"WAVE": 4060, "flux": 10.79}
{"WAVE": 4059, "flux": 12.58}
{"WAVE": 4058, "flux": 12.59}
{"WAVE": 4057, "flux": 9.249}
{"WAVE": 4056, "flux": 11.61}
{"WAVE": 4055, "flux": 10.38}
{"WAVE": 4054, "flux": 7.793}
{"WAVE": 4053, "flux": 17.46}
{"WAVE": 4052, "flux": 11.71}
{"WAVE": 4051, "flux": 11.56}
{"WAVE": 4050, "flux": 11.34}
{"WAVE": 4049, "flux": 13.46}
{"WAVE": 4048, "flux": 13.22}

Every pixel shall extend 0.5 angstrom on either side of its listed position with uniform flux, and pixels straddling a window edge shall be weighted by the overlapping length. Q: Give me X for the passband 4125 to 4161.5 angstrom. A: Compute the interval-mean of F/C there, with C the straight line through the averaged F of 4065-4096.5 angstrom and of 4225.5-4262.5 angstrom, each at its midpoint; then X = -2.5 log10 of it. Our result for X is 0.037 mag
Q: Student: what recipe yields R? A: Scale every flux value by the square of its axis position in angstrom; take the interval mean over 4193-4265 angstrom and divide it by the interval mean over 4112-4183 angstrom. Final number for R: 1.1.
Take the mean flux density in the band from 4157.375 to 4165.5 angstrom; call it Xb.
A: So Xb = 12.2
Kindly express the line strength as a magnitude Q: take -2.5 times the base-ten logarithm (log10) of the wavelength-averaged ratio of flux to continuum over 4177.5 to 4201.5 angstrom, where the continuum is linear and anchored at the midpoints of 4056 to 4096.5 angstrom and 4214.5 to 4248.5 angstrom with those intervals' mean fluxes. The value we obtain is 0.03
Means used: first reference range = 11.8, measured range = 12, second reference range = 12.5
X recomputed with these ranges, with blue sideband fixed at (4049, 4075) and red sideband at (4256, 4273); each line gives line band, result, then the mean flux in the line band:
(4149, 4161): 0.06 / 11.4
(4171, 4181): 0.06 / 11.4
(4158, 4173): -0.04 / 12.5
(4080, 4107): 0.04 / 11.6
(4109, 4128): -0.05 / 12.6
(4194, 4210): -0.01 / 12.1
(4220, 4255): -0.05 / 12.7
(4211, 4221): -0.05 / 12.7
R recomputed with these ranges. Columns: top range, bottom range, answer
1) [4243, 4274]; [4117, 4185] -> 1.12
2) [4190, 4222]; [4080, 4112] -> 1.13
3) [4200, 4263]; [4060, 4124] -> 1.12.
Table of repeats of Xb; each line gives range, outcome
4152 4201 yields 12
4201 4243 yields 12.4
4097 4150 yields 12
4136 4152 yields 11.8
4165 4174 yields 12.6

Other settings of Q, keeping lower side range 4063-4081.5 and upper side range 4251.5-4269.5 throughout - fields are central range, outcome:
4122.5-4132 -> -0.055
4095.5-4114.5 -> 0.043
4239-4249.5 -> -0.102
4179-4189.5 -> 0.083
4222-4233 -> 0.038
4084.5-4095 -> -0.005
